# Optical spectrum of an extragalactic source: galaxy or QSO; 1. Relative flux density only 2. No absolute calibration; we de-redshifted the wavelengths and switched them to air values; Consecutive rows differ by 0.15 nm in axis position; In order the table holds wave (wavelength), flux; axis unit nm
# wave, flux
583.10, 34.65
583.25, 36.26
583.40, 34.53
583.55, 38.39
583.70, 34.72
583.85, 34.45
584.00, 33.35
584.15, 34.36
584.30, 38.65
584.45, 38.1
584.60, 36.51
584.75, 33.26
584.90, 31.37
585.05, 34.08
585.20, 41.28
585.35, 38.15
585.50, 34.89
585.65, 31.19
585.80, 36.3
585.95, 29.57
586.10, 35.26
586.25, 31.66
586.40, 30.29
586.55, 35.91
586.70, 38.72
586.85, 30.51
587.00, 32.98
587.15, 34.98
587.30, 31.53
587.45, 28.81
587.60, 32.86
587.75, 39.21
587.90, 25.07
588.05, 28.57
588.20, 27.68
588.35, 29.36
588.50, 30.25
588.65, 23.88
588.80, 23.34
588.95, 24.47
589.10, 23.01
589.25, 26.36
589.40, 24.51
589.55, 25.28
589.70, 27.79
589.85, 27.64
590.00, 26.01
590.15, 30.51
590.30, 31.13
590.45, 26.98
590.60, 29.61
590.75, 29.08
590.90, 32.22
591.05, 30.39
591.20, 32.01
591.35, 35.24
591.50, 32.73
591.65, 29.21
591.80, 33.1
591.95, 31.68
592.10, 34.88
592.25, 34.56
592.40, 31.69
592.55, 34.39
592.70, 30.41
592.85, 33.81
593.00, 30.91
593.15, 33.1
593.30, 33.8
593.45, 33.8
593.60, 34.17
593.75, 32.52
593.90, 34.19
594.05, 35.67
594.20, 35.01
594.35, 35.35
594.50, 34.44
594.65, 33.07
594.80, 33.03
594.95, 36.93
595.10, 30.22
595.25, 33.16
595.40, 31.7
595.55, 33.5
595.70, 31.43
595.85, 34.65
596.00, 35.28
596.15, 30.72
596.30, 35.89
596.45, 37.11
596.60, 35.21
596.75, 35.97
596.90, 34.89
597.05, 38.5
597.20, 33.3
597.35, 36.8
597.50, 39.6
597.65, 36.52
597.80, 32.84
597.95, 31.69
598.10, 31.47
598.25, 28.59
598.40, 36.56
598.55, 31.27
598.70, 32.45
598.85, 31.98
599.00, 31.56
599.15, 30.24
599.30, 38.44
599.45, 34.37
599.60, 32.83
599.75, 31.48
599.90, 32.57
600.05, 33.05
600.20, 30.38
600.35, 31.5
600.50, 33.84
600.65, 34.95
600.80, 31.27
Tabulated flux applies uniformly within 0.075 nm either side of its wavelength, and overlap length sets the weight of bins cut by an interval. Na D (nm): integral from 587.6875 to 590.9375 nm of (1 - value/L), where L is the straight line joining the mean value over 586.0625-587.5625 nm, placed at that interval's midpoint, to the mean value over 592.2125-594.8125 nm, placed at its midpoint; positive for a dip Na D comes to 0.54 nm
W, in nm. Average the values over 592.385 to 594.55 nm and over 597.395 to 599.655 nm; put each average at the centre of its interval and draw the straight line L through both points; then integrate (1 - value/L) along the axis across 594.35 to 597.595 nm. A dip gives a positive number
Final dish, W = -0.10 nm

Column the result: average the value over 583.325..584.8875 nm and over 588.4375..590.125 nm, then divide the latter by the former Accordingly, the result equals 0.7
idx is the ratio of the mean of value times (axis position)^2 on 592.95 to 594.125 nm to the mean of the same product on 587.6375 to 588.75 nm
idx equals 1.17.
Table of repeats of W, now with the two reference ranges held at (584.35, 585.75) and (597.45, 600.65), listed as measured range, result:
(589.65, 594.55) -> 0.31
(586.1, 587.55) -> 0.09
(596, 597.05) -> -0.06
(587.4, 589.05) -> 0.31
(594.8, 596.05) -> 0.01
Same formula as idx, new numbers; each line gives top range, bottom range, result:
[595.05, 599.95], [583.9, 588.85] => 1.07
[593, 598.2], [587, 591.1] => 1.22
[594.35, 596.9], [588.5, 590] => 1.36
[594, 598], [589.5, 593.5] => 1.12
